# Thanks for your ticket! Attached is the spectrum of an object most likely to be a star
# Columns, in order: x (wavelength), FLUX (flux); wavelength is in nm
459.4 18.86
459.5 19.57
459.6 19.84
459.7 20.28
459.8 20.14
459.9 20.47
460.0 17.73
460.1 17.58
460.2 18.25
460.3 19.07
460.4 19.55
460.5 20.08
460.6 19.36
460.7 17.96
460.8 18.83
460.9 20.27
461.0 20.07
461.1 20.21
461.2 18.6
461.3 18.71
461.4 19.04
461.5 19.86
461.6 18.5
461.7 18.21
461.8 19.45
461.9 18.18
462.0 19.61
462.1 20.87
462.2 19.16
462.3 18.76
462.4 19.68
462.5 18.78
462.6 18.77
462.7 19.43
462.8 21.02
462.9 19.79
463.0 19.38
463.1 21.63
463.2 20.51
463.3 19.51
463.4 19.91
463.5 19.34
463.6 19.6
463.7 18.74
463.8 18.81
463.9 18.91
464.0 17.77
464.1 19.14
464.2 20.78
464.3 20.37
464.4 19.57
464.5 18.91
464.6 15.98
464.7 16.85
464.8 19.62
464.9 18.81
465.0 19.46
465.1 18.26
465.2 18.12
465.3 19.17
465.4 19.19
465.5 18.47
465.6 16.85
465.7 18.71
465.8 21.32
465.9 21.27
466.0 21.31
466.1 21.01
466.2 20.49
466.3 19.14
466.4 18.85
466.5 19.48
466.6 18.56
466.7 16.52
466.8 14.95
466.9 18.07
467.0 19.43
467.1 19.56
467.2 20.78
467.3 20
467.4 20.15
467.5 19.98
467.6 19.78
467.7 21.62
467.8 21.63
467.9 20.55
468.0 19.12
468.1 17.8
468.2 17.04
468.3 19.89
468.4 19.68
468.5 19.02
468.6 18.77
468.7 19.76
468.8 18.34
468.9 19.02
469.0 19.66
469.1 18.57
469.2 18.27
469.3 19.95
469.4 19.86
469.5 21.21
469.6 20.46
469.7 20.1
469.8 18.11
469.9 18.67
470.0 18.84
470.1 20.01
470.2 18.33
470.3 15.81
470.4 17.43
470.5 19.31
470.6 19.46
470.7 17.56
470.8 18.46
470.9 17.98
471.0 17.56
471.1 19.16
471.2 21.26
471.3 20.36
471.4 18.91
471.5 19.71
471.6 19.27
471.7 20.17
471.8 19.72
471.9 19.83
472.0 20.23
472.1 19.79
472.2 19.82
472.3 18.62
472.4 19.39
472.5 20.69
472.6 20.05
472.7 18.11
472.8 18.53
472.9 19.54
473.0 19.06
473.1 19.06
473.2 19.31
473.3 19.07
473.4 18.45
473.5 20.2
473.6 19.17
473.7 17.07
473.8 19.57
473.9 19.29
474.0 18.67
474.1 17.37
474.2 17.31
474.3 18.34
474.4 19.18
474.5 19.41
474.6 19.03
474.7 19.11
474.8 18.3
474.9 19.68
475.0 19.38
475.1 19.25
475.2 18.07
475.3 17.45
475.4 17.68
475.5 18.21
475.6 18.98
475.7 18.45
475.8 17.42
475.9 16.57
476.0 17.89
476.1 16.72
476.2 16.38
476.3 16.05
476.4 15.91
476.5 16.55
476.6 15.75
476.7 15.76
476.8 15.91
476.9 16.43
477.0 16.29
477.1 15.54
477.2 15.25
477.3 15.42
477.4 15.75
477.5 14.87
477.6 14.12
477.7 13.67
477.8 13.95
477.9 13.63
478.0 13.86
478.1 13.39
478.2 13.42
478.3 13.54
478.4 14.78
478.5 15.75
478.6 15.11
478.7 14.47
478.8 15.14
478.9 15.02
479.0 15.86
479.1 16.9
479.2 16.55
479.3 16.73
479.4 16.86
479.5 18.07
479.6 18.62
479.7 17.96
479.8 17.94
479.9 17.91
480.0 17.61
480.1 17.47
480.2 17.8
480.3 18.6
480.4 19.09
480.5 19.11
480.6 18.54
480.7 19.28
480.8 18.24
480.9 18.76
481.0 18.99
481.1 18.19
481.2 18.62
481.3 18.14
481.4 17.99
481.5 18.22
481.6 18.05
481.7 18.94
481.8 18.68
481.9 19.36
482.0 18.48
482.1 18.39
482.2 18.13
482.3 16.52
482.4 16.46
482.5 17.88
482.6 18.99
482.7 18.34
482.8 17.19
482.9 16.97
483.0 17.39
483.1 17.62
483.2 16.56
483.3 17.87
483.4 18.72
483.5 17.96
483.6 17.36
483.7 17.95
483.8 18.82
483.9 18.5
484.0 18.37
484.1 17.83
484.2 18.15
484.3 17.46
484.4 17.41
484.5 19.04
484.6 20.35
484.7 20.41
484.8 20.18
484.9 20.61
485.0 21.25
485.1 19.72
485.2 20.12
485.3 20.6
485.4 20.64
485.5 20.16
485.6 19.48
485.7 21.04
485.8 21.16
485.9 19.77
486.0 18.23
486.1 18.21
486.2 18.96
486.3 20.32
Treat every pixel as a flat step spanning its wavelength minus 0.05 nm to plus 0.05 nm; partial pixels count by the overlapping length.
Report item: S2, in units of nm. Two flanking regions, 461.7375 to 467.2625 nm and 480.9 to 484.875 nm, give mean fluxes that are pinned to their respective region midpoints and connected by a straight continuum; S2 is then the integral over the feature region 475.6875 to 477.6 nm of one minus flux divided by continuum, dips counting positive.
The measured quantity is 0.25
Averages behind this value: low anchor 19.2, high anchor 18.2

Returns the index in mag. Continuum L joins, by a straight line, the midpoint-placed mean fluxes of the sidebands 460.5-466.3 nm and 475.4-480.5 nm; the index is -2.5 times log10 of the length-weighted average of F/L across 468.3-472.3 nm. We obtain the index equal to -0.08 mag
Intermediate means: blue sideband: 19.3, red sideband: 16.2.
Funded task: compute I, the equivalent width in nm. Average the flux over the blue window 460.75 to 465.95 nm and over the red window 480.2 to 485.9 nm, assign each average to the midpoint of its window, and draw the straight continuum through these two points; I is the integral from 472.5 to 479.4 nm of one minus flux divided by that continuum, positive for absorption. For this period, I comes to 0.680 nm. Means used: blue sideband 19.2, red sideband 18.7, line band 17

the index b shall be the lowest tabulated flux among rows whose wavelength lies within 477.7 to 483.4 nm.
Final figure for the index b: 13.39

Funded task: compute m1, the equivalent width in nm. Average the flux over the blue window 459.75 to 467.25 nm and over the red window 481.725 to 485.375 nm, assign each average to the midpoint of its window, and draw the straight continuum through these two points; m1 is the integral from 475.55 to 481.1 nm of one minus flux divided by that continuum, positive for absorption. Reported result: 0.659 nm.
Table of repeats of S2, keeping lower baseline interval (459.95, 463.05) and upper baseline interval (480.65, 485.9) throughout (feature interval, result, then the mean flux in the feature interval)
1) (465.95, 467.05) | 0.01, 18.9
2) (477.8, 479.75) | 0.34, 15.5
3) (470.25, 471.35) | 0.02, 18.6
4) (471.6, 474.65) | -0.03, 19.1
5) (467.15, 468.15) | -0.06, 20.1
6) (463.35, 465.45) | 0.02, 18.9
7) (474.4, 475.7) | 0.01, 18.7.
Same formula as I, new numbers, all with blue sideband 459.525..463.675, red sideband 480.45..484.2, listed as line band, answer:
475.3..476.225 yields 0.05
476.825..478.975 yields 0.43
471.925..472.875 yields -0.04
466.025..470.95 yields -0.04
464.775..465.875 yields 0.01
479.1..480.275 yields 0.05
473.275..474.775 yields -0.01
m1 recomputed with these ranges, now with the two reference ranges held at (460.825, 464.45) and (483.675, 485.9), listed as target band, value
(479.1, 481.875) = 0.19 nm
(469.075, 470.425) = 0.03 nm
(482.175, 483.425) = 0.13 nm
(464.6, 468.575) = 0.06 nm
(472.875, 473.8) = 0.02 nm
